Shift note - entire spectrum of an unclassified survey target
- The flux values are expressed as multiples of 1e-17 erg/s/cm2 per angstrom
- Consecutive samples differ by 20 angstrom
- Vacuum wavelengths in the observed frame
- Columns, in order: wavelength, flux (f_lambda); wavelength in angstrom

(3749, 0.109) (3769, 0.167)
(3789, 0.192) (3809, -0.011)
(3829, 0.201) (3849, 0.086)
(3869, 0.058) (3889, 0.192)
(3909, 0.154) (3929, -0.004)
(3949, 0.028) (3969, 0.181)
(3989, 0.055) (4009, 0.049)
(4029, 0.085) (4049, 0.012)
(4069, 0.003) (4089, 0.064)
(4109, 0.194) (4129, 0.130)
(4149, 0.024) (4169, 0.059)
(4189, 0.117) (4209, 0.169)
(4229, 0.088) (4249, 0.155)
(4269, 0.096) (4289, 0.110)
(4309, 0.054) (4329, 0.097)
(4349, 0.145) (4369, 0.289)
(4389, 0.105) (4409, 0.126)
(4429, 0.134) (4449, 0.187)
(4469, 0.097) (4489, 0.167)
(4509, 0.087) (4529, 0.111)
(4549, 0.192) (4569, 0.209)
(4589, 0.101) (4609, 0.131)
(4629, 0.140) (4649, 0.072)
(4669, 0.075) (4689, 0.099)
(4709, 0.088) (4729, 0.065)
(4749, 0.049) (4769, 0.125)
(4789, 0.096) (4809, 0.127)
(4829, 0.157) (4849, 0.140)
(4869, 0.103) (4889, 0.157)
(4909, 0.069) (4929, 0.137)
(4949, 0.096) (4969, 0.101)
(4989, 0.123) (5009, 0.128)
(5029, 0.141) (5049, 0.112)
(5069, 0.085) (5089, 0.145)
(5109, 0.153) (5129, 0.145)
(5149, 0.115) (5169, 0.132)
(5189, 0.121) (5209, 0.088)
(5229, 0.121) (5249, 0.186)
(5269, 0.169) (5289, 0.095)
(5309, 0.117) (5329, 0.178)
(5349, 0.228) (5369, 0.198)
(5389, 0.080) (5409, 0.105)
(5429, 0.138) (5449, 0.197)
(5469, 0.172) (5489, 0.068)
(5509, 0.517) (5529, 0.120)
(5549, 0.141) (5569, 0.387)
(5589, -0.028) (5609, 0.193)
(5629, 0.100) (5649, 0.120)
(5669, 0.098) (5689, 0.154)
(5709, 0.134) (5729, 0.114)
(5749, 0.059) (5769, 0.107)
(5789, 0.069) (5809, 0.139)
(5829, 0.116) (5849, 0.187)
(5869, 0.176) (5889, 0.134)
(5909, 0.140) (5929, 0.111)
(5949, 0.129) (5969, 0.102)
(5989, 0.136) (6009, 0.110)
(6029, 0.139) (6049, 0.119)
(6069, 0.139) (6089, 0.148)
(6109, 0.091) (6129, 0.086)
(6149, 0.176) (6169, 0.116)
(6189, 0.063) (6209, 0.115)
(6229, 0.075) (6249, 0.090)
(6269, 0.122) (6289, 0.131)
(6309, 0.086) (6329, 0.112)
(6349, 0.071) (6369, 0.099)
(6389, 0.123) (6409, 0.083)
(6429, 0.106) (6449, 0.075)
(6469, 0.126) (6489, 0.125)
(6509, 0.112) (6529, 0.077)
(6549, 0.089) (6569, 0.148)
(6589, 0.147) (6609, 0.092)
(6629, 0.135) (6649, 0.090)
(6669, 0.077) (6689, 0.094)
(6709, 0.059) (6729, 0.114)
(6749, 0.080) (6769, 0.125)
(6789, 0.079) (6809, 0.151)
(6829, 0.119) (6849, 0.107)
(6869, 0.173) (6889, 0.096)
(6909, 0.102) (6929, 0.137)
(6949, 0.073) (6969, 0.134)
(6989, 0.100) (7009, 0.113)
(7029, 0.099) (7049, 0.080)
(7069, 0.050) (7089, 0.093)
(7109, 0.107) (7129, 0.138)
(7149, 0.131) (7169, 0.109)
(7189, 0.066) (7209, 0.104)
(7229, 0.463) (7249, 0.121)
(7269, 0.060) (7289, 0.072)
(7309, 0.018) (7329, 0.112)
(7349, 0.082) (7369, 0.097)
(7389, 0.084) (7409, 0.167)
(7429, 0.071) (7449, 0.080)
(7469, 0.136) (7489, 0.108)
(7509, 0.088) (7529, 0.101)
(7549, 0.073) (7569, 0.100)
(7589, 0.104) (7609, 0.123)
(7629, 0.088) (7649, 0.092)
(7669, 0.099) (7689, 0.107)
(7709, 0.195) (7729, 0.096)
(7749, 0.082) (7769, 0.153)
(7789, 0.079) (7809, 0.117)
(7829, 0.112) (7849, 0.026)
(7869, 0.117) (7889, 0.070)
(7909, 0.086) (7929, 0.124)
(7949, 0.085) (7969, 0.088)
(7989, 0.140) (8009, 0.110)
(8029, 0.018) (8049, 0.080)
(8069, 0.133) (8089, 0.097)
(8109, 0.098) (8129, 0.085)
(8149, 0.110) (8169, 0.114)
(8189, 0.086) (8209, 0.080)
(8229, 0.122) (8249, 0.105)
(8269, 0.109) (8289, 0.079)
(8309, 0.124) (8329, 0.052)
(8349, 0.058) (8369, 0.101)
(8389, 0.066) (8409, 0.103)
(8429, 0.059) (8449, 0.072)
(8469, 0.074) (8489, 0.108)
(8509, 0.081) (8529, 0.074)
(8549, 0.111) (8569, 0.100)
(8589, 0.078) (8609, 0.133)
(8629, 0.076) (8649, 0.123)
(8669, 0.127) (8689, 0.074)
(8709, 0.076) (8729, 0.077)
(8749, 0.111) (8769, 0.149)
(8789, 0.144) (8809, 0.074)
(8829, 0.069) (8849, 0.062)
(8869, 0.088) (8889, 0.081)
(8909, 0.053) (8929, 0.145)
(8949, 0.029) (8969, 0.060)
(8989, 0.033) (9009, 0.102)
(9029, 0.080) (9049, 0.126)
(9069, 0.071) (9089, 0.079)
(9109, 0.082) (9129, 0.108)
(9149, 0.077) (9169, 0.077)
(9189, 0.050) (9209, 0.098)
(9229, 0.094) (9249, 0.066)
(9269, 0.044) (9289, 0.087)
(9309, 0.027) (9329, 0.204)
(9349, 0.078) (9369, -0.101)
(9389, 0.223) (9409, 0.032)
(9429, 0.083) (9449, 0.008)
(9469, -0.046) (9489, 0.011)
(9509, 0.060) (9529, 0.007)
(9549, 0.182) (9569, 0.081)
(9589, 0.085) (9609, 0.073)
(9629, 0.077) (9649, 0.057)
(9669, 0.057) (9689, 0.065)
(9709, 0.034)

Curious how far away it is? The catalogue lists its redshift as 0.10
